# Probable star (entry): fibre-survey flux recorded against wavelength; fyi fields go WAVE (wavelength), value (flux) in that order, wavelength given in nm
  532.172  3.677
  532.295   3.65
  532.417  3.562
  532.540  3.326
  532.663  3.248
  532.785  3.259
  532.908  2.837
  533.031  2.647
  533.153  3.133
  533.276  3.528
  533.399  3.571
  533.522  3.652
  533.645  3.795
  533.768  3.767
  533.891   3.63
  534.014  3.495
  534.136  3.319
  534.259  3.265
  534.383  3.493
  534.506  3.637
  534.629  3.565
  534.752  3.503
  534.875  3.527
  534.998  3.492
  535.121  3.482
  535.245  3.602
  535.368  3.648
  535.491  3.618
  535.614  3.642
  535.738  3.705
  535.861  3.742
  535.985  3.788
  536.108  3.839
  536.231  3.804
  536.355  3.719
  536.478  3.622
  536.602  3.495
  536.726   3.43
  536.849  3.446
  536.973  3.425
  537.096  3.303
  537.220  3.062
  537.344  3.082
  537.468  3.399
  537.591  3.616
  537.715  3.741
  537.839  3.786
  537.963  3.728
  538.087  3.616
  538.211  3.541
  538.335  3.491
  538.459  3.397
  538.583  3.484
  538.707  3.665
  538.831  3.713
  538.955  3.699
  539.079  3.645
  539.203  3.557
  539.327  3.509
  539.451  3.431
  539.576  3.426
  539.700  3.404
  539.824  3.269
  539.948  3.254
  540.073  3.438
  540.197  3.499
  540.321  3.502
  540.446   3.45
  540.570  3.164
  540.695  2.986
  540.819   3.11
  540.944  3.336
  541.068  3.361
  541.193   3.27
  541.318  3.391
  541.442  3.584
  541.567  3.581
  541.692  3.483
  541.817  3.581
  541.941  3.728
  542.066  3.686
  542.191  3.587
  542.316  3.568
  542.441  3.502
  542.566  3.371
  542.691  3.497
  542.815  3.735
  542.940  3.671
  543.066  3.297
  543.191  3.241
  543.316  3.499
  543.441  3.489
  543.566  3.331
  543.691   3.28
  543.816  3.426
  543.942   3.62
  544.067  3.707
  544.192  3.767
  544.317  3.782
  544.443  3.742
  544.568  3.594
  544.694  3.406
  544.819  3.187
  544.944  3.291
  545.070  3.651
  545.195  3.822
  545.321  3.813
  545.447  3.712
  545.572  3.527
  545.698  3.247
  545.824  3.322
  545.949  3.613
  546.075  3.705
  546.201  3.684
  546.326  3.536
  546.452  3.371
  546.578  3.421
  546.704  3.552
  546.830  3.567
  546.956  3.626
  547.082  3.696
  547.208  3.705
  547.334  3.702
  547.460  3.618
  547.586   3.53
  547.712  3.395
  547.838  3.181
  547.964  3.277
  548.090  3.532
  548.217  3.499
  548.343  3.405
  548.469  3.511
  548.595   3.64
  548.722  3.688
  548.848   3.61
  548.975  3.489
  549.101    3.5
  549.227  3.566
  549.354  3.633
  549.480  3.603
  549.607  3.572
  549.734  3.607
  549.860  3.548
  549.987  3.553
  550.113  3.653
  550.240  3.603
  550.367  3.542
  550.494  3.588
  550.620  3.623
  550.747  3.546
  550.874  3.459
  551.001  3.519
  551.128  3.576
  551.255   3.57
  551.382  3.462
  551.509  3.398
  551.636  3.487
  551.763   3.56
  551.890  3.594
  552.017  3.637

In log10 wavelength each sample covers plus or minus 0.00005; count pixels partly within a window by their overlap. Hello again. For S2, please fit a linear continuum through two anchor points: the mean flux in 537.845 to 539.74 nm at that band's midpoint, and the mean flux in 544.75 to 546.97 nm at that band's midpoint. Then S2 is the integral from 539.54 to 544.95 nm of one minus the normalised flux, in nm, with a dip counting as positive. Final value 0.136 nm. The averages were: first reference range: 3.56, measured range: 3.46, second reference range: 3.53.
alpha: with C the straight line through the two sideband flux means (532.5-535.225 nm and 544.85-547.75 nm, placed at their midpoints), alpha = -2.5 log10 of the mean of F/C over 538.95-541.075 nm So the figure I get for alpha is 0.034 mag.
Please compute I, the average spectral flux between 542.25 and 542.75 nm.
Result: 3.48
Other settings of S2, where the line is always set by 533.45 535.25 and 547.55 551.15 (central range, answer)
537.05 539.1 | 0.009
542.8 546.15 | 0.002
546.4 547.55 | -0.017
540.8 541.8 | 0.036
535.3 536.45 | -0.057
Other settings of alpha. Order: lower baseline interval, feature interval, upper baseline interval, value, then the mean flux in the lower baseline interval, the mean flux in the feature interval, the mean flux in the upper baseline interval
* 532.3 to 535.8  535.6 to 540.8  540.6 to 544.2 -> -0.013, 3.47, 3.51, 3.46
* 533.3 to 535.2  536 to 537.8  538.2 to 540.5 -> 0.002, 3.54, 3.51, 3.49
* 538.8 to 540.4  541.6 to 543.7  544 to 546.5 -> 0.007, 3.48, 3.51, 3.58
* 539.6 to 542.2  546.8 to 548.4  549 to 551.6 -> -0.001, 3.41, 3.52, 3.55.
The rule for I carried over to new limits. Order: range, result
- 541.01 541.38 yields 3.34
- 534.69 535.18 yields 3.51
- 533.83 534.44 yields 3.44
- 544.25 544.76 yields 3.63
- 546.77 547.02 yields 3.6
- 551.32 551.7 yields 3.45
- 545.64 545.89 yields 3.3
